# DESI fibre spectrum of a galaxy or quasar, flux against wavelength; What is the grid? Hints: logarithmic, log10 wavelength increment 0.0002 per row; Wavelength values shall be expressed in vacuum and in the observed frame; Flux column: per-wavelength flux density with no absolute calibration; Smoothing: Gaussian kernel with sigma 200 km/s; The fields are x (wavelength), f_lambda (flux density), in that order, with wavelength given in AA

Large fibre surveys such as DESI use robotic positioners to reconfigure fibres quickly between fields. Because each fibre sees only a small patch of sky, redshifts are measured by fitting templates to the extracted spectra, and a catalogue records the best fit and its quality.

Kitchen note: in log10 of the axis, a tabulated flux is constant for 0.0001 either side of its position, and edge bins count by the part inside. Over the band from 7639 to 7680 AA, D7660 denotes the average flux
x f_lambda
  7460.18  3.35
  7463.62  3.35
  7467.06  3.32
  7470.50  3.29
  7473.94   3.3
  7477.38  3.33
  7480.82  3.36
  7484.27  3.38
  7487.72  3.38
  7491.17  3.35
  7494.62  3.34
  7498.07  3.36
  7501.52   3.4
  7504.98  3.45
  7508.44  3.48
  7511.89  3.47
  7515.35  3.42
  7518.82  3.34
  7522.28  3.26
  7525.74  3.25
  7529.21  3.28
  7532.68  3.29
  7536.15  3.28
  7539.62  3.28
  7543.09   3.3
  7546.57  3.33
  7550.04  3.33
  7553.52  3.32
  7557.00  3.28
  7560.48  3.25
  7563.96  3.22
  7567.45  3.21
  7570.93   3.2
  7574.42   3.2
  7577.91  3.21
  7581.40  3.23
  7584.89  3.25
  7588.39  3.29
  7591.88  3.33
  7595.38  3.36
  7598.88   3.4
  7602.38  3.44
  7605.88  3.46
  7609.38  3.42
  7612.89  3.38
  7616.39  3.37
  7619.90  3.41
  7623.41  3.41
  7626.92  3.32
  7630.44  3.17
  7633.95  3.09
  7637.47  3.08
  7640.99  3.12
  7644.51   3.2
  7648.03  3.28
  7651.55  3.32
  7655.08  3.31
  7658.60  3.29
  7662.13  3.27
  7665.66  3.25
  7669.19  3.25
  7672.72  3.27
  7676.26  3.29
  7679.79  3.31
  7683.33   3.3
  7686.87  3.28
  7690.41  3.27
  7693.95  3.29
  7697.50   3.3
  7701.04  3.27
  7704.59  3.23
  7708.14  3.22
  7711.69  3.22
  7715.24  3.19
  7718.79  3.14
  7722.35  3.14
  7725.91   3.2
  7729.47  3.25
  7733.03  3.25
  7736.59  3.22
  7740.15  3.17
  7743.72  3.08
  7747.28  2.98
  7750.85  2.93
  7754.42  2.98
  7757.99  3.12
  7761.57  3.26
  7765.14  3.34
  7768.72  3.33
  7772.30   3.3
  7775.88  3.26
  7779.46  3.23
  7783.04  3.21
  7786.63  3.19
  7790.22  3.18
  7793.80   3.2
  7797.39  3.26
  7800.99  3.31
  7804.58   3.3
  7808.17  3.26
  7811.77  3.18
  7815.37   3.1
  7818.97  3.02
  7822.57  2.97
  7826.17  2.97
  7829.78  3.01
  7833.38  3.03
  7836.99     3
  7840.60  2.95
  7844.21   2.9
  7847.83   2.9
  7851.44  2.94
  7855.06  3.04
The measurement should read 3.26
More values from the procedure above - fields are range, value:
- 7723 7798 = 3.19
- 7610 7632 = 3.35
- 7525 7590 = 3.26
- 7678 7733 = 3.24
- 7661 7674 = 3.26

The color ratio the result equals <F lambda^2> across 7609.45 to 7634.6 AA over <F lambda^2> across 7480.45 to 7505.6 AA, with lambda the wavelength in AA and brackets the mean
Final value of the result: 1.02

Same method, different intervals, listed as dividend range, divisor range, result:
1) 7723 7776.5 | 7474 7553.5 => 1.01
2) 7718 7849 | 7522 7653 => 1.01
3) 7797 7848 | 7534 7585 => 1.01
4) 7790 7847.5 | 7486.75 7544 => 1.00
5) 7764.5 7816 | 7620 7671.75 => 1.04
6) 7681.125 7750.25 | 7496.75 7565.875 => 1.01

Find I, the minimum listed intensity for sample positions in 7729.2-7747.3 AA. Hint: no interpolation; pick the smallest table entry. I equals 2.98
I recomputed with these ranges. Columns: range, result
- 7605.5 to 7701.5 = 3.08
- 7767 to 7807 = 3.18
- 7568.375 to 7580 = 3.2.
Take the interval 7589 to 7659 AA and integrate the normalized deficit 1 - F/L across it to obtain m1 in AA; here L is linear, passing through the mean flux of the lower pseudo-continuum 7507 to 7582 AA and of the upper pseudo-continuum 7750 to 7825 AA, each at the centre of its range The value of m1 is -1.06 AA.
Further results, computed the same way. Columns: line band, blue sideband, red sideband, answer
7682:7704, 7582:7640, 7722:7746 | -0.4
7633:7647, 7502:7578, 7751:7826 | 0.5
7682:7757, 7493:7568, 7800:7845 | -0.5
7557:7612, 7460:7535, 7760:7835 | 0.1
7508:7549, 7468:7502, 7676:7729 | 0.0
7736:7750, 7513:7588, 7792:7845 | 0.3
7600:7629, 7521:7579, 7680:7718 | -1.2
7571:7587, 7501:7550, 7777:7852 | 0.4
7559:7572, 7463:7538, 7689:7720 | 0.4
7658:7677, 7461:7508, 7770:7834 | -0.1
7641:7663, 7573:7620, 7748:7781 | 0.1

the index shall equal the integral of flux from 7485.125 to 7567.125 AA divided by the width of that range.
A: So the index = 3.33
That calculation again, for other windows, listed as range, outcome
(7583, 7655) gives 3.3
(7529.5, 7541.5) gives 3.28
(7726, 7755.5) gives 3.12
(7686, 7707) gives 3.27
